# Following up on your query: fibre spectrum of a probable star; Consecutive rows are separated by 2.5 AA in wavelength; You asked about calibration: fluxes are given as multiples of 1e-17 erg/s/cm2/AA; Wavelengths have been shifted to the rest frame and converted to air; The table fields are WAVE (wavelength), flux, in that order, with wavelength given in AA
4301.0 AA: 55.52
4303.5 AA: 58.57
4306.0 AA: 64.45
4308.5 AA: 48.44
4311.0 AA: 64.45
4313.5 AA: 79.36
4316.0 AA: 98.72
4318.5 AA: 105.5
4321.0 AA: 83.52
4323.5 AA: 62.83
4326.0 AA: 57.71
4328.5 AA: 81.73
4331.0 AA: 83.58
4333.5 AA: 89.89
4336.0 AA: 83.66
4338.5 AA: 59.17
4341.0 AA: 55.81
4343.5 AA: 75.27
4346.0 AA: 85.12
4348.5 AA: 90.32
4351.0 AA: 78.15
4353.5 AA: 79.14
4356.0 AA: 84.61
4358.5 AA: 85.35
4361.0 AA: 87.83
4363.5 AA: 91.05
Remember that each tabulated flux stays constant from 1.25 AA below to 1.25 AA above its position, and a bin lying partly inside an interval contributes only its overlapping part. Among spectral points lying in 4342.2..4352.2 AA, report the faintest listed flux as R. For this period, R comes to 75.27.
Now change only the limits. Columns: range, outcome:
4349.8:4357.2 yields 78.15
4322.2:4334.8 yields 57.71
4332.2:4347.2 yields 55.81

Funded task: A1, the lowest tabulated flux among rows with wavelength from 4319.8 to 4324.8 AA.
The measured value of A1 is 62.83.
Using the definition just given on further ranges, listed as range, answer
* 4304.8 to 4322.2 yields 48.44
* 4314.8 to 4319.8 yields 98.72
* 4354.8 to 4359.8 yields 84.61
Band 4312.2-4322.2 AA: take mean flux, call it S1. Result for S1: 91.7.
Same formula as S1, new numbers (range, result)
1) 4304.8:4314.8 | 64.3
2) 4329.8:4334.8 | 86.7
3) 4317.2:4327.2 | 77.6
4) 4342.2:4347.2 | 79.9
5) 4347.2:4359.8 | 83.5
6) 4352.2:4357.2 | 81.8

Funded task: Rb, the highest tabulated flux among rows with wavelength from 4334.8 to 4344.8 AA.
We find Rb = 83.66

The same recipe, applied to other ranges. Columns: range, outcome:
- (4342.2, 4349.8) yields 90.32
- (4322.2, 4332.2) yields 83.58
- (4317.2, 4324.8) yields 105.5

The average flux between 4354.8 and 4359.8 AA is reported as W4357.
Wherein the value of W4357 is 85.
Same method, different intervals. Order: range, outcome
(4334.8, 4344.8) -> 68.5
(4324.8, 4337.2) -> 79.4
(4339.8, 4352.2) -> 77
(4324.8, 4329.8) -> 70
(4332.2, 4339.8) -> 77.5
